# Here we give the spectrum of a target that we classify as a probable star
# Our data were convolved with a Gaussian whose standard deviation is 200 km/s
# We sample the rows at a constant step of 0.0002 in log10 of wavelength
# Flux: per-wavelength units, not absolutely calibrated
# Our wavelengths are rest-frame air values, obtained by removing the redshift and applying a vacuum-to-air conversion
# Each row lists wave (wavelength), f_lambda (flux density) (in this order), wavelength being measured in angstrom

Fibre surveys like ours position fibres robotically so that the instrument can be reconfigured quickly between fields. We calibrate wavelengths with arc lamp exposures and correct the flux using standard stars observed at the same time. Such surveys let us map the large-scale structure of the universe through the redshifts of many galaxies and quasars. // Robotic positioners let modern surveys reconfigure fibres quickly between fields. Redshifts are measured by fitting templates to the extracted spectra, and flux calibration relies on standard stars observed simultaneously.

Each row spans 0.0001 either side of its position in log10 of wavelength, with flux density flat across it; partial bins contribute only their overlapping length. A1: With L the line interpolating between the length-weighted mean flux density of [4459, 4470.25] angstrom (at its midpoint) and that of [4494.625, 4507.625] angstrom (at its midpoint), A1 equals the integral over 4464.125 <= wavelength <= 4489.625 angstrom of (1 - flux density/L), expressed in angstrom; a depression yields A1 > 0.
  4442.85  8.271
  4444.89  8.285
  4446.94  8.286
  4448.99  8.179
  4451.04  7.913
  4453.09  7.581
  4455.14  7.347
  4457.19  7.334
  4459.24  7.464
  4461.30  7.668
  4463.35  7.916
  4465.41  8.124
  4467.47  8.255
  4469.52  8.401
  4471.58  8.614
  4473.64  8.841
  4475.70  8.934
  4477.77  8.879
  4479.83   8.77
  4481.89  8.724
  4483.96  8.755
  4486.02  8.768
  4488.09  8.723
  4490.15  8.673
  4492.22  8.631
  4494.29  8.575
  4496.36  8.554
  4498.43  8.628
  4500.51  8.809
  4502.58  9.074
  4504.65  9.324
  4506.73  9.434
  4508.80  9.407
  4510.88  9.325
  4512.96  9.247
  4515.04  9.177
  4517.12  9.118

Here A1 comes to -1.0 angstrom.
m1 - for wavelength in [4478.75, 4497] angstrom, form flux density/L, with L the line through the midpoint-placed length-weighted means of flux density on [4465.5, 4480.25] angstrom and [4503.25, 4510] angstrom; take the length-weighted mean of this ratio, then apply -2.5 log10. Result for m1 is 0.03 mag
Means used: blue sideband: 8.63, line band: 8.69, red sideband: 9.37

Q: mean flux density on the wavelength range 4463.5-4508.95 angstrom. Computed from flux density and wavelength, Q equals 8.74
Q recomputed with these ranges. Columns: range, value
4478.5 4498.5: 8.69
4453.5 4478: 8.11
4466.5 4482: 8.68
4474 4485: 8.81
